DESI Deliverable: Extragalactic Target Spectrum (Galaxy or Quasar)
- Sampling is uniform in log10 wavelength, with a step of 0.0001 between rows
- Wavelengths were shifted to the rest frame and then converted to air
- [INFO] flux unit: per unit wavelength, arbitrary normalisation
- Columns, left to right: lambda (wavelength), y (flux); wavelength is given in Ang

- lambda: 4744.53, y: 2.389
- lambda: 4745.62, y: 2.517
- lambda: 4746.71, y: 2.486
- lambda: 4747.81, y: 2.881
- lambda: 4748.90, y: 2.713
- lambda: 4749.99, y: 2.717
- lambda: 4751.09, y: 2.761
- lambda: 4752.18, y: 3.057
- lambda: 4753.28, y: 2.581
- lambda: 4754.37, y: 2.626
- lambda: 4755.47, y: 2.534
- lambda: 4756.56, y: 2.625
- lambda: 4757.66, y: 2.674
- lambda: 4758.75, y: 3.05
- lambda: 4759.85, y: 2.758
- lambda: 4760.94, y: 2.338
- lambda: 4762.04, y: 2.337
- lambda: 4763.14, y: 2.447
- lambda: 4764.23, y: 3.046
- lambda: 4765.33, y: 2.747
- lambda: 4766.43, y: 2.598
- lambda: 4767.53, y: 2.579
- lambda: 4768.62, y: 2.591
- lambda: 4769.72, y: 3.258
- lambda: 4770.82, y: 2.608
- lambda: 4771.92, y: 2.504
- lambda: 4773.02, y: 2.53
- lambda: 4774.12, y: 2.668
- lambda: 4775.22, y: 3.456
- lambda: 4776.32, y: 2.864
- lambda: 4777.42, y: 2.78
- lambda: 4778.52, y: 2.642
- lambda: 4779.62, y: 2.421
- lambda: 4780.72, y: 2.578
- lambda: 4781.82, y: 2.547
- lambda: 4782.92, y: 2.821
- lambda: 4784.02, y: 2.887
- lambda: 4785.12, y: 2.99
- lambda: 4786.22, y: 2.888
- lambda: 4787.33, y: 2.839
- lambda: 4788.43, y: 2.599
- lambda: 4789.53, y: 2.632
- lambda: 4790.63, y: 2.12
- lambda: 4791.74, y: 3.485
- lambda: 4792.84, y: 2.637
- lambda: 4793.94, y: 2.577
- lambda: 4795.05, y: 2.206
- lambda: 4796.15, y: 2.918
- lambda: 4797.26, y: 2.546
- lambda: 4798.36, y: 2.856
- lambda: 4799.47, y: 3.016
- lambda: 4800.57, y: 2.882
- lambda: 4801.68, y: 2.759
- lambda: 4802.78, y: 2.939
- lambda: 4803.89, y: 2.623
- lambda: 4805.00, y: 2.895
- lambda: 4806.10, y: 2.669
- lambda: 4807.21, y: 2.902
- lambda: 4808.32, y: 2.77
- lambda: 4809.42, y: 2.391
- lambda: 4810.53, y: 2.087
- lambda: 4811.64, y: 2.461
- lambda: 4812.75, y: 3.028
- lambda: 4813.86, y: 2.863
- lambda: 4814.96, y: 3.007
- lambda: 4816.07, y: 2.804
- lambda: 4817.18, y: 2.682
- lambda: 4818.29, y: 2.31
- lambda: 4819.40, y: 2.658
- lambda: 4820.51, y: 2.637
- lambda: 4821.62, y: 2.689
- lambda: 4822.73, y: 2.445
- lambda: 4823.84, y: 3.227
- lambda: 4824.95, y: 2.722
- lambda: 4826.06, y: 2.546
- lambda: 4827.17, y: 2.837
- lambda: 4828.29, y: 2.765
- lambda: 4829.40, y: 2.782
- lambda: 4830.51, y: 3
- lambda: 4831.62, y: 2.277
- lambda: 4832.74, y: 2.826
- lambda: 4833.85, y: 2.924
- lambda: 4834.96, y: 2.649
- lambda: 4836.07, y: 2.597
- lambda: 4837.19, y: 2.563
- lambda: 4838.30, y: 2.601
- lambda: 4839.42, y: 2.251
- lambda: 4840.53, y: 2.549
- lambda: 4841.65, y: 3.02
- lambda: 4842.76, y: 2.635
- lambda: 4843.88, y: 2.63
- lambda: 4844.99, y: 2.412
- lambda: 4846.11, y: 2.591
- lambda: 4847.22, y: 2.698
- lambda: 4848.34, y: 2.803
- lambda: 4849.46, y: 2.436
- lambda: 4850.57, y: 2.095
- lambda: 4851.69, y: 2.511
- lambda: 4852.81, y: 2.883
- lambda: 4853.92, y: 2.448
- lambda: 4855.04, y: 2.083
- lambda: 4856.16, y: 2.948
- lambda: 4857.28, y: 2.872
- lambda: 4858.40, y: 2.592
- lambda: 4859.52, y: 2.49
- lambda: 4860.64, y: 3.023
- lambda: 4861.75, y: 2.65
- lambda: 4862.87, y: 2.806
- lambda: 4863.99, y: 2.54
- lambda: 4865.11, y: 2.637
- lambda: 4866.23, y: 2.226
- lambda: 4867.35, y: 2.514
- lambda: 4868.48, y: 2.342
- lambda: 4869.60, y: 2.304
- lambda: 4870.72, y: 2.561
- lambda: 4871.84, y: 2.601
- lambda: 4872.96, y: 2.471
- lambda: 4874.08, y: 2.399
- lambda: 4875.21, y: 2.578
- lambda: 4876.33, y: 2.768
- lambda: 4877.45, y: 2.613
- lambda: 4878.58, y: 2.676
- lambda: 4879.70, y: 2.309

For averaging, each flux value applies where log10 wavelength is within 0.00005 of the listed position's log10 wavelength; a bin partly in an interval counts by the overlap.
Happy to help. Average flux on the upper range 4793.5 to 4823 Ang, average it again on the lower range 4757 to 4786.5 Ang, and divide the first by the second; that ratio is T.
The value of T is 1.0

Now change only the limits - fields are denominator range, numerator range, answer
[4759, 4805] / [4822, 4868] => 0.97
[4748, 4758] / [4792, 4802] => 1.01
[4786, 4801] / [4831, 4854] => 0.95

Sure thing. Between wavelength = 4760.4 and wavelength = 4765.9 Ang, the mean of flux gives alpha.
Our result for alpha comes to 2.58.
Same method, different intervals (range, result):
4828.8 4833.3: 2.72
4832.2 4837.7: 2.71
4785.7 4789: 2.77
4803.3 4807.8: 2.77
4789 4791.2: 2.38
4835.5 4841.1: 2.51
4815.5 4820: 2.61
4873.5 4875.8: 2.49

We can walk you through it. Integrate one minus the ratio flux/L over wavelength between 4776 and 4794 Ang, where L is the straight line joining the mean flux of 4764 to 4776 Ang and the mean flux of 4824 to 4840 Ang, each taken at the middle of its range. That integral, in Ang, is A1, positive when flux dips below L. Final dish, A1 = 0.2 Ang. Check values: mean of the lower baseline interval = 2.77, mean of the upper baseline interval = 2.68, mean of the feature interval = 2.73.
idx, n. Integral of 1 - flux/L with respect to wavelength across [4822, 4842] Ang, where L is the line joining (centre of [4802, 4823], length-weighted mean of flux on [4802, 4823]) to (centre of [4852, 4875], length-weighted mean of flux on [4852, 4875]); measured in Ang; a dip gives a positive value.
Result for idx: -0.43 Ang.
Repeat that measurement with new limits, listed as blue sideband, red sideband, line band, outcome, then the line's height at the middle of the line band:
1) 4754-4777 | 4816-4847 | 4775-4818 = -0.8 Ang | 2.69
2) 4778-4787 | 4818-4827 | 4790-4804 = -0.2 Ang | 2.71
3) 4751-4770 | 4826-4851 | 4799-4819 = -0.5 Ang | 2.66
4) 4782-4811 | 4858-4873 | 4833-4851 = 0.1 Ang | 2.62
